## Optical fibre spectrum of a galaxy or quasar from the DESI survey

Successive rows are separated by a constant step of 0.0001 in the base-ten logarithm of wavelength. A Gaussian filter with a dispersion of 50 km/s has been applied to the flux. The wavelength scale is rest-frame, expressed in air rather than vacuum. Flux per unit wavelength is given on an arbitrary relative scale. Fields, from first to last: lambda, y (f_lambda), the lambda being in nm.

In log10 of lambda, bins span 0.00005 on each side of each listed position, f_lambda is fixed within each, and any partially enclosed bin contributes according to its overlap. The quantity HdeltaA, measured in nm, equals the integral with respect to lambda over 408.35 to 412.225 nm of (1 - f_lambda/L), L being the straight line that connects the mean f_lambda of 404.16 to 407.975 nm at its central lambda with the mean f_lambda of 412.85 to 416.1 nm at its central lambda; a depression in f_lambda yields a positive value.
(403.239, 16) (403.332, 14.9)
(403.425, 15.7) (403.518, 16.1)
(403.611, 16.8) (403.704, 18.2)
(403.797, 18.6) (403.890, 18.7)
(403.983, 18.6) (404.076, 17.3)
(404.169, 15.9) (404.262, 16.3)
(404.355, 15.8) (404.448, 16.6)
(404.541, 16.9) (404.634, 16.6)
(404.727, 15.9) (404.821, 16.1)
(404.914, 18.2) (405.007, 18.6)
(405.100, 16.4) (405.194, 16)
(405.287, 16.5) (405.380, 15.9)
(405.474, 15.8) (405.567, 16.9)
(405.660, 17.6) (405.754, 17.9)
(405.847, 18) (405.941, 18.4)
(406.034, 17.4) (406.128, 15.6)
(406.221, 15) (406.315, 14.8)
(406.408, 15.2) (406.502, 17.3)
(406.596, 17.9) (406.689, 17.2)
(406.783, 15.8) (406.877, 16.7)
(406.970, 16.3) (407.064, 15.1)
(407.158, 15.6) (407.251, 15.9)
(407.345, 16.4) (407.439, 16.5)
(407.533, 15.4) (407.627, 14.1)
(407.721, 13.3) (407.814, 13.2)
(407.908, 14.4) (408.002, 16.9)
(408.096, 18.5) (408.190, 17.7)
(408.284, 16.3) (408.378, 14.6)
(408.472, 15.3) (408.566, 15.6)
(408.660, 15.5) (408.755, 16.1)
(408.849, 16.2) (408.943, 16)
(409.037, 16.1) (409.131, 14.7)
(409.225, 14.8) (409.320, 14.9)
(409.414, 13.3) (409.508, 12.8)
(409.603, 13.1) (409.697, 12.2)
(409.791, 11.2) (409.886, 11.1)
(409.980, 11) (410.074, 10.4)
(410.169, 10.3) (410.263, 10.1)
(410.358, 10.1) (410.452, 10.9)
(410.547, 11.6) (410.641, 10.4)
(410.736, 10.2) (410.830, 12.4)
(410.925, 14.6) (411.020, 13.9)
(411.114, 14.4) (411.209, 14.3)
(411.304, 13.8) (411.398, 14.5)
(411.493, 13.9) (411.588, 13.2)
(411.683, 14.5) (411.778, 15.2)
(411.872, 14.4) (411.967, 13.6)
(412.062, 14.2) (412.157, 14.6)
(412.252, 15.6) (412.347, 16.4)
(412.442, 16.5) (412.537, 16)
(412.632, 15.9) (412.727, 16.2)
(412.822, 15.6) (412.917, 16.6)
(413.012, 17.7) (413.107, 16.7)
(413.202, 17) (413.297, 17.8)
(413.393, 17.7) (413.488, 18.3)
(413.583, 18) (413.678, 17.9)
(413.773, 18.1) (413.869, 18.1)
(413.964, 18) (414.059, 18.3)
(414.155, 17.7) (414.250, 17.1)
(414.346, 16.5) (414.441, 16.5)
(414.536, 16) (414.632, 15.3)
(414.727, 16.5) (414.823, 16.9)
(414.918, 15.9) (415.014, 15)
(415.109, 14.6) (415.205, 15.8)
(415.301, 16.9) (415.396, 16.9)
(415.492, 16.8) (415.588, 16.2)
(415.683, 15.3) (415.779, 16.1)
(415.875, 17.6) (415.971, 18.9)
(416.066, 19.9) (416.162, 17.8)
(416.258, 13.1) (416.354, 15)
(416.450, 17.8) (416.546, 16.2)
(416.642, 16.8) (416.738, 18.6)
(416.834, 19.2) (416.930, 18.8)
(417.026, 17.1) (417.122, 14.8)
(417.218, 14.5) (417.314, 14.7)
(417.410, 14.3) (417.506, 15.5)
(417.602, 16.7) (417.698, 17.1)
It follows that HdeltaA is 0.75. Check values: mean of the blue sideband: 16.2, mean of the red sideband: 17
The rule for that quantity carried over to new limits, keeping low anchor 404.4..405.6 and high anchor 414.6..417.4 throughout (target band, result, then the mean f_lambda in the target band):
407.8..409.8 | 0.183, 15.1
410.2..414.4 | 0.345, 15.2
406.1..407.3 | 0.042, 16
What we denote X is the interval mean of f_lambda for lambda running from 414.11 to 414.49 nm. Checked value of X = 17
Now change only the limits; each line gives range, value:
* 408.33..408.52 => 15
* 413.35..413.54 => 18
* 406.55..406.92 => 16.9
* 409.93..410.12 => 10.8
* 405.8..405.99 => 18.2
